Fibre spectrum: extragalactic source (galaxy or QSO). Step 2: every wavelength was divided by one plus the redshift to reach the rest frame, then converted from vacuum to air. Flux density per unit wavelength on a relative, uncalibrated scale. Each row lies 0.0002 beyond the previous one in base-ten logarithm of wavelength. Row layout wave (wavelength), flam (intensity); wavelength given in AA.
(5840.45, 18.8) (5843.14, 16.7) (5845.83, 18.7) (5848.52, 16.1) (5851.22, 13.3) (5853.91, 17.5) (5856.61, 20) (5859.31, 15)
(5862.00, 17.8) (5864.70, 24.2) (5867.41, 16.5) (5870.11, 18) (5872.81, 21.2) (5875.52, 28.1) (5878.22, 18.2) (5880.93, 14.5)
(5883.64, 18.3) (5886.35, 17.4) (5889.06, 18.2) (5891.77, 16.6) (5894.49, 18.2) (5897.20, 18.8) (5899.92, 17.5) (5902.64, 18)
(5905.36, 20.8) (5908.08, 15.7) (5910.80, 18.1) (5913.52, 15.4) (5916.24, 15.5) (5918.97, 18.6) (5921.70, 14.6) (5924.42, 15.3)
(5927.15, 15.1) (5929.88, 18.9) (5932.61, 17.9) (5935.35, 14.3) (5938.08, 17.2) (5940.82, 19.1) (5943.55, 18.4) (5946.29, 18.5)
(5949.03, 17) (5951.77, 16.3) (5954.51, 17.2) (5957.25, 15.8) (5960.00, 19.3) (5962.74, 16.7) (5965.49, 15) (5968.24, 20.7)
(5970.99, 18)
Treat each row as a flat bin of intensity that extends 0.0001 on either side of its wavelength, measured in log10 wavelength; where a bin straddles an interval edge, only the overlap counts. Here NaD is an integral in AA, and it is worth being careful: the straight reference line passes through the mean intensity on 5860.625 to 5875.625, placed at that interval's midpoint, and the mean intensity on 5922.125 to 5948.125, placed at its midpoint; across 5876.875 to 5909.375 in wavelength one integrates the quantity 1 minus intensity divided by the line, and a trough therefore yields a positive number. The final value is 2.4 AA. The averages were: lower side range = 20.4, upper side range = 17.1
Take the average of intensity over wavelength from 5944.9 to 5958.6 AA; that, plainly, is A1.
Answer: 17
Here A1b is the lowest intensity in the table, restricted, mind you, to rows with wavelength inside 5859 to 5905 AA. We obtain 14.5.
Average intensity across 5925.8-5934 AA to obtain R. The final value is 17.3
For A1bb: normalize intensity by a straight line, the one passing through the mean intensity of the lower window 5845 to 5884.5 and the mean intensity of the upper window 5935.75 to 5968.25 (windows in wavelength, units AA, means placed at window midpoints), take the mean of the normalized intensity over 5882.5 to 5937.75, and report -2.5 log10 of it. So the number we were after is 0.05 mag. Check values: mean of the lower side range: 18.5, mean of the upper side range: 17.4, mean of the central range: 17.2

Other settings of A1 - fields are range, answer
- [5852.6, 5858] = 18.7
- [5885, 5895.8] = 17.6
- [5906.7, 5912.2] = 16.9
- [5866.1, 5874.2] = 18.6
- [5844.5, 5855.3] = 16.4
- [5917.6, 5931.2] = 16.5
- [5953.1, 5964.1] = 17.3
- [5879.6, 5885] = 16.4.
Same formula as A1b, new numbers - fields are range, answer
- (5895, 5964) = 14.3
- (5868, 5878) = 18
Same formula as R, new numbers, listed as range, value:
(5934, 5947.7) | 17.5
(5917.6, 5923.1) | 16.6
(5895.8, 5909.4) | 18.2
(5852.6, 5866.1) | 18.9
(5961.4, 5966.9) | 15.9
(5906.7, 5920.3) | 16.7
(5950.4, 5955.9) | 16.8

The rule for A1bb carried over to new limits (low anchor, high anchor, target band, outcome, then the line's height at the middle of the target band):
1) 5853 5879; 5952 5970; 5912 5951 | 0.08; 18.1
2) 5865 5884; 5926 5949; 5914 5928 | 0.14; 18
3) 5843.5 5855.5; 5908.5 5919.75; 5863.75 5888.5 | -0.17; 16.6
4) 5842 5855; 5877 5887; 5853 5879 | -0.18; 16.8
